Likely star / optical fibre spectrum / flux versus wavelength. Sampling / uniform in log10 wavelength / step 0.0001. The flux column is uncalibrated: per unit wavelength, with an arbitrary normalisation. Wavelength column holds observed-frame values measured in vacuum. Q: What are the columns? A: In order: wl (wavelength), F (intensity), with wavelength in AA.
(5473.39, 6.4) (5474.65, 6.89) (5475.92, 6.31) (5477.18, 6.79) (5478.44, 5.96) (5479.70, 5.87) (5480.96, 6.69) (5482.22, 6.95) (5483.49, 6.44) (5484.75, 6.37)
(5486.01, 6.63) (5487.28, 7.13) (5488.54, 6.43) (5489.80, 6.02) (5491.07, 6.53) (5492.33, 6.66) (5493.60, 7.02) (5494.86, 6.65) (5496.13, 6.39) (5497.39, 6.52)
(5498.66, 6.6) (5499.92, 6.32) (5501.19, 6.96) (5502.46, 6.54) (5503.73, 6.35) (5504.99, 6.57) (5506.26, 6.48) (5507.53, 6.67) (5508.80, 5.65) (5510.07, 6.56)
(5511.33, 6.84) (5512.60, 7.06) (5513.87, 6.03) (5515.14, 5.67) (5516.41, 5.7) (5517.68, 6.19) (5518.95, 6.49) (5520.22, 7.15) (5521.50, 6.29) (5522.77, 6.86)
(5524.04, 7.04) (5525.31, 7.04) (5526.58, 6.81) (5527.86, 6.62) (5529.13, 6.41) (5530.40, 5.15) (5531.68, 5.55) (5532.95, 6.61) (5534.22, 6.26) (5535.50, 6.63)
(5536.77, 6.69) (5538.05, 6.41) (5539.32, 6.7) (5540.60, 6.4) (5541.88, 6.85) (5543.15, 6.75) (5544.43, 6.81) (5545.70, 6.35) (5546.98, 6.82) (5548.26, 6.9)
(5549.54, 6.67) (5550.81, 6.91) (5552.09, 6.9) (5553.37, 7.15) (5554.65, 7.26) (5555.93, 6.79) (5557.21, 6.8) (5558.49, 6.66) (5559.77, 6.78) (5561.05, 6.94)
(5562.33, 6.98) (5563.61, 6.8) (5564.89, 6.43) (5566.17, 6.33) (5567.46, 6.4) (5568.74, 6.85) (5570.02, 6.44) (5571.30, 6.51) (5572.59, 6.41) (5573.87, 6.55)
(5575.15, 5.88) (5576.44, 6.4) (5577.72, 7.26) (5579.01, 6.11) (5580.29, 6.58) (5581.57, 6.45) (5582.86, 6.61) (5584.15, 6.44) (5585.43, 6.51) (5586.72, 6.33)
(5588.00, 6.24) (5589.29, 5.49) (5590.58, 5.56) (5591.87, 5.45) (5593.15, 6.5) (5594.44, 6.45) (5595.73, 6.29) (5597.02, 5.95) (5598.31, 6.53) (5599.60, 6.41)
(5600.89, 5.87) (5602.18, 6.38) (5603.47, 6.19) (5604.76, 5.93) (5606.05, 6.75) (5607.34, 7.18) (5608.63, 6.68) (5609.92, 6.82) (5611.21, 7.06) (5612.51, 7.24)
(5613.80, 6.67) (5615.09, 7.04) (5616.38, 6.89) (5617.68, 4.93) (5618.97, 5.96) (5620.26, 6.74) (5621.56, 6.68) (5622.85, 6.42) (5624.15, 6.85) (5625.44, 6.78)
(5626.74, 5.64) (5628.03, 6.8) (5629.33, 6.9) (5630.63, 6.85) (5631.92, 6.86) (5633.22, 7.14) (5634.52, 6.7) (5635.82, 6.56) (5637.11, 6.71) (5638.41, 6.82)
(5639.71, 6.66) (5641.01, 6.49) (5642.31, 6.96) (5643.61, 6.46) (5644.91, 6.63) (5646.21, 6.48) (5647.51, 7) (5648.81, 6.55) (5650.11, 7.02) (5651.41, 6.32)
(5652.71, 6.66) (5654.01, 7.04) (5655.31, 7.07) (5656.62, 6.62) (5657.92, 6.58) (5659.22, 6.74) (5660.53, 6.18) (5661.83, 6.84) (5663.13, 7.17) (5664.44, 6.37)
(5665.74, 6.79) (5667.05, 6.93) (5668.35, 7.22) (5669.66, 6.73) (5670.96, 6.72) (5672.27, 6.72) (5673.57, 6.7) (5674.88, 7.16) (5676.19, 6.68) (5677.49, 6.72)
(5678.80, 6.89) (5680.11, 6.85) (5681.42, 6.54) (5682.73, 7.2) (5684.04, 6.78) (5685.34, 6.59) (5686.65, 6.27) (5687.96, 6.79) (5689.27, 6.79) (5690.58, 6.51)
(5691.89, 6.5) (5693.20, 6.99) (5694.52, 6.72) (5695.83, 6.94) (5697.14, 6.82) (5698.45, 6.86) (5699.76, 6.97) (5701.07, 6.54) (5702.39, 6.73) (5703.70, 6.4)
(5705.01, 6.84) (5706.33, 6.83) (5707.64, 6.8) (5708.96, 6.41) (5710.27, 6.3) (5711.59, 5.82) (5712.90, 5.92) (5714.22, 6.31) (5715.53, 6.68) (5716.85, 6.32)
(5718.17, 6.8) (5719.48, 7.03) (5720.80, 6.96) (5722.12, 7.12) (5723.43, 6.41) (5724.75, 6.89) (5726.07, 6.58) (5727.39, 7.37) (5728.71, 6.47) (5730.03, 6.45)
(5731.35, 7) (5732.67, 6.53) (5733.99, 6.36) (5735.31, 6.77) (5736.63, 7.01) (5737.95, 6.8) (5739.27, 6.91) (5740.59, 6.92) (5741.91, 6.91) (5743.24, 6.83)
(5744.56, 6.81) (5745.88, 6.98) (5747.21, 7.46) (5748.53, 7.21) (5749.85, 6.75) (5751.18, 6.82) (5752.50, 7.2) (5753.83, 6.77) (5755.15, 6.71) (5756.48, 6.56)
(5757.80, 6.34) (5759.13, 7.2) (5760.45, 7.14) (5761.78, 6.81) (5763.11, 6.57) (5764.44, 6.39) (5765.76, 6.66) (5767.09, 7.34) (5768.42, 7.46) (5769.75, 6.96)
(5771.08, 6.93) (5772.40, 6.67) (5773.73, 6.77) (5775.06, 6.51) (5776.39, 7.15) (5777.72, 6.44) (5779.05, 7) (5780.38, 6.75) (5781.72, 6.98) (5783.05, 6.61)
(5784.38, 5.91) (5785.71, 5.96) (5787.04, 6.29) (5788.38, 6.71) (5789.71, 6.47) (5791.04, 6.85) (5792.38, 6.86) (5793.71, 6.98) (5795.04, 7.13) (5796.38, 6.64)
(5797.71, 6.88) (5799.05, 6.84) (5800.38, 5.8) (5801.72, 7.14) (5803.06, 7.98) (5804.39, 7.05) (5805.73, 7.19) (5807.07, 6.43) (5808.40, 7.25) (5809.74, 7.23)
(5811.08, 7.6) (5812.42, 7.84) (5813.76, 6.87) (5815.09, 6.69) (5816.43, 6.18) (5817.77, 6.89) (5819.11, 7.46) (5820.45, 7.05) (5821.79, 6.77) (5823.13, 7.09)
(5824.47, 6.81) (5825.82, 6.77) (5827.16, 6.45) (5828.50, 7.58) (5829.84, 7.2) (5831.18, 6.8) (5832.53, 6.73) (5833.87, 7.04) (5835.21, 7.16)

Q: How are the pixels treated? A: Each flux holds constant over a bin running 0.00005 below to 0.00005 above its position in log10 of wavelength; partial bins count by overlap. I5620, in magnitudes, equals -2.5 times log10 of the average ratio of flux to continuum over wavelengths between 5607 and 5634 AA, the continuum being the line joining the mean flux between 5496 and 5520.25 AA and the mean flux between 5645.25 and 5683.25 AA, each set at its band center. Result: 0.00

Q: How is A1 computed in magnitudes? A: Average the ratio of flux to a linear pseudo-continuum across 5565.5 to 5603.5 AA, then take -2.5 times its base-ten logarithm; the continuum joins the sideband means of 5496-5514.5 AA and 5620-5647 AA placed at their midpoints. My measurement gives 0.05 mag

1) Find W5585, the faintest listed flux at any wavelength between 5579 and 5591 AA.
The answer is 5.49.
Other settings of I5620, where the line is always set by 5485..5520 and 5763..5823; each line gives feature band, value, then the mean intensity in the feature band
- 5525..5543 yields 0.014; 6.44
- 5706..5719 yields 0.054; 6.42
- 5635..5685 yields -0.011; 6.75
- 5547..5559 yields -0.056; 6.89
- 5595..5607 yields 0.055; 6.28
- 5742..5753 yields -0.032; 7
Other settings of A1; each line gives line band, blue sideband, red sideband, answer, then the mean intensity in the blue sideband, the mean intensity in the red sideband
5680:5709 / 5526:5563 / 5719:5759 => 0.01 mag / 6.64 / 6.83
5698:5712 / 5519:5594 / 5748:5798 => 0.02 mag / 6.54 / 6.77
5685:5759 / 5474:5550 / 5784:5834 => 0.01 mag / 6.51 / 6.88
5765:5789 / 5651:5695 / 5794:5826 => 0.03 mag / 6.75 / 6.98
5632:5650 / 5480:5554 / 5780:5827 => -0.01 mag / 6.55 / 6.85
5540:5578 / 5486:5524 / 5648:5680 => -0.02 mag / 6.5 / 6.77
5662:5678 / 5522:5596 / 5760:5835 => -0.02 mag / 6.53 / 6.87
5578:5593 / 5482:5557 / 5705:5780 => 0.07 mag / 6.56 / 6.77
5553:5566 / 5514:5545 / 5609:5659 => -0.05 mag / 6.45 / 6.67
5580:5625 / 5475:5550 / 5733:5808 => 0.04 mag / 6.51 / 6.81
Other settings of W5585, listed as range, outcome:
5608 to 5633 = 4.93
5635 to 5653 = 6.32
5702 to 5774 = 5.82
